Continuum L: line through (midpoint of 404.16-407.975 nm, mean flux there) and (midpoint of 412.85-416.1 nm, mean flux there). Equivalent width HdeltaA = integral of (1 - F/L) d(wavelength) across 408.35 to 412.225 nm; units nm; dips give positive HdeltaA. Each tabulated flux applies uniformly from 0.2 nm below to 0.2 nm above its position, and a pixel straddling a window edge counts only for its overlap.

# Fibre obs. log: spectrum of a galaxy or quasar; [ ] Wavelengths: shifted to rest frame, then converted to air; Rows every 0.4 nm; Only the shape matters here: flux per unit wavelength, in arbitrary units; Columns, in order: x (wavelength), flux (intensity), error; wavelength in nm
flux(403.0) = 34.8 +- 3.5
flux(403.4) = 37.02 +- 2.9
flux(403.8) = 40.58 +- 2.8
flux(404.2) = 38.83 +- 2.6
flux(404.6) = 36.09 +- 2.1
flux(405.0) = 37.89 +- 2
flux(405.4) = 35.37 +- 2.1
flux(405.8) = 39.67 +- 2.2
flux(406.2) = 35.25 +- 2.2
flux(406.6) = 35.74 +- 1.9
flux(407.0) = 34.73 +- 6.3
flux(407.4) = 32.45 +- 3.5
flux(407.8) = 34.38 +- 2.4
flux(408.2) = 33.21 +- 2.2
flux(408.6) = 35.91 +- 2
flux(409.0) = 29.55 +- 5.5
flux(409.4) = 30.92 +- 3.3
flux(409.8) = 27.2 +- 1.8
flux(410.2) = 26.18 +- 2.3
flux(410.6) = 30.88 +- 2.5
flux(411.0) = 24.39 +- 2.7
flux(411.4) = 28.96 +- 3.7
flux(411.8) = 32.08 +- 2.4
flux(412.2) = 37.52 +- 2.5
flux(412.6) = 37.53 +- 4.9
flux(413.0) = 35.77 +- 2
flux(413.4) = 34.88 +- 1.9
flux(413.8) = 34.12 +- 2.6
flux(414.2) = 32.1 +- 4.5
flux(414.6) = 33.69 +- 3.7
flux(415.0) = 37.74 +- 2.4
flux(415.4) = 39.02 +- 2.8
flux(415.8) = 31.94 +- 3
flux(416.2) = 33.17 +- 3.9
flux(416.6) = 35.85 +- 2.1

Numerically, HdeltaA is 0.58 nm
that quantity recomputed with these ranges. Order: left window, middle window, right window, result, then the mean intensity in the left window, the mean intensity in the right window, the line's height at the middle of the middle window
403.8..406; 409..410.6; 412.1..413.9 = 0.35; 37.8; 36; 36.7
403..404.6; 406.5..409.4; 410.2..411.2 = -0.17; 38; 27.3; 31.6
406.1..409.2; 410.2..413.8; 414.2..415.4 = 0.26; 33.9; 35.7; 35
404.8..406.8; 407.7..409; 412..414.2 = 0.09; 36.8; 35.6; 36.4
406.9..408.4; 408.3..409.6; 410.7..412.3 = 0.01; 33.6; 30.3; 32.5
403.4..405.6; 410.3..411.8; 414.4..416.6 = 0.32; 37.7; 35.2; 36.2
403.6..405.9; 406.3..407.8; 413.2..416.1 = 0.12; 38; 34.7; 37.2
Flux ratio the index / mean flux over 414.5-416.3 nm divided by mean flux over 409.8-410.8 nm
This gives 1.25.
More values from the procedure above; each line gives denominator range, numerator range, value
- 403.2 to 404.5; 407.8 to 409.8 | 0.83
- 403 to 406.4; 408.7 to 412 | 0.77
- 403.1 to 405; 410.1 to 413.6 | 0.85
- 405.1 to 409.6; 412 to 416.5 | 1.03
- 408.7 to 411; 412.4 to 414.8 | 1.20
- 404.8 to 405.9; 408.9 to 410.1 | 0.77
